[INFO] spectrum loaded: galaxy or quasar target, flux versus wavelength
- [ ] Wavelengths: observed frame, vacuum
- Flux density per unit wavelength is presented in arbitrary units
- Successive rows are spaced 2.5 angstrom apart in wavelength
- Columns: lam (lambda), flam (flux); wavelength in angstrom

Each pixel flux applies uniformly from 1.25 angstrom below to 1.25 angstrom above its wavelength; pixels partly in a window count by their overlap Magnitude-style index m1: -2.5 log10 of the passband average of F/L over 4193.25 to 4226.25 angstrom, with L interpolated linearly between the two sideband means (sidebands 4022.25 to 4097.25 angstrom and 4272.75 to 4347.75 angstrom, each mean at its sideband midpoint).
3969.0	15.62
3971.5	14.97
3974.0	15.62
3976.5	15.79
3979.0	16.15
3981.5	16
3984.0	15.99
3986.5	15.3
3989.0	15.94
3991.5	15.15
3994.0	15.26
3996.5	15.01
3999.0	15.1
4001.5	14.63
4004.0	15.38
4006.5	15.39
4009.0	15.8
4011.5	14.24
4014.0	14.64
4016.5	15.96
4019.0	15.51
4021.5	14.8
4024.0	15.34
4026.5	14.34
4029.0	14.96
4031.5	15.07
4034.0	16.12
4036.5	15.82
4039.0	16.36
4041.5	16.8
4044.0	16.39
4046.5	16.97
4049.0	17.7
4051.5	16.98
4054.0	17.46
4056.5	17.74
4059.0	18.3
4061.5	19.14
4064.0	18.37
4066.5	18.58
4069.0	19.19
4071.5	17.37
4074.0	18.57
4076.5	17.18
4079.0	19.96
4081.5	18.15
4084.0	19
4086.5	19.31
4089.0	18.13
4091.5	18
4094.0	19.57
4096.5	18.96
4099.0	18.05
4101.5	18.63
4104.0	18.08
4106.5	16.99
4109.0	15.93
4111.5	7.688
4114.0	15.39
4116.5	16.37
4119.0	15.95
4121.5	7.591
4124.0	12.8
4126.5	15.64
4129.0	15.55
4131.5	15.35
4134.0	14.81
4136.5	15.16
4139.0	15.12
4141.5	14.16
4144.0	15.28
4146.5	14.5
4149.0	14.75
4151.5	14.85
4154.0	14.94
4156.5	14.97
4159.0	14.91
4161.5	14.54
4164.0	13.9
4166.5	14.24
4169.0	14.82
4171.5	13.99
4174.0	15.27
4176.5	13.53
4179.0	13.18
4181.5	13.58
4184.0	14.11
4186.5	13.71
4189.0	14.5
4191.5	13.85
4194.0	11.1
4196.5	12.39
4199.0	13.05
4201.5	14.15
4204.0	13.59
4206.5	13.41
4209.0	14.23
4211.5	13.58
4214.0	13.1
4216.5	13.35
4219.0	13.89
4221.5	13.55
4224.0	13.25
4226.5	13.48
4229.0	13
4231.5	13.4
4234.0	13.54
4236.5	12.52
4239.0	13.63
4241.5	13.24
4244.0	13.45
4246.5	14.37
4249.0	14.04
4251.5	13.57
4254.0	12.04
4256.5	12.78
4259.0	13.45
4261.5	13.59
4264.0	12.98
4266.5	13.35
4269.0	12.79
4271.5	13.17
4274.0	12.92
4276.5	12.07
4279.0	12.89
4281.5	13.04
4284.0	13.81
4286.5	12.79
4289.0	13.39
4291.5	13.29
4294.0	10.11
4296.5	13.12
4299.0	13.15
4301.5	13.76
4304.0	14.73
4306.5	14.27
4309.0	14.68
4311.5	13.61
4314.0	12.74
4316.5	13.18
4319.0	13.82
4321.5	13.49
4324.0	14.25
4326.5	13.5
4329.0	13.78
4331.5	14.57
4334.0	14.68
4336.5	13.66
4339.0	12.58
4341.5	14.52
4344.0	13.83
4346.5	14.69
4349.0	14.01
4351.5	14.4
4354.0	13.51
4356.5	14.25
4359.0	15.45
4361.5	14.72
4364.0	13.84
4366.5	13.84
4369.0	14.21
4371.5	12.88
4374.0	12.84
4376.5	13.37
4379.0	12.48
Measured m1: 0.14 mag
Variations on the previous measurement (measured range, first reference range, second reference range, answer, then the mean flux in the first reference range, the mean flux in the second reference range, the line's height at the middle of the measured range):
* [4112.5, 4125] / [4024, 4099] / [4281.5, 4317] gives 0.22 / 17.6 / 13.3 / 16.5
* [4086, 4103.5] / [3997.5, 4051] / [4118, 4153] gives -0.25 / 15.6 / 14.4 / 14.8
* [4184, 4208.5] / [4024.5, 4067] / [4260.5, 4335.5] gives 0.11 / 16.8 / 13.4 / 14.8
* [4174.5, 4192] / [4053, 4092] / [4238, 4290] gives 0.12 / 18.4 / 13.2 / 15.4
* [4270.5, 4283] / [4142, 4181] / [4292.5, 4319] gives 0.06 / 14.5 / 13.4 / 13.6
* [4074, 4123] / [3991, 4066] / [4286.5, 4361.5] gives -0.09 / 16.1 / 13.8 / 15.5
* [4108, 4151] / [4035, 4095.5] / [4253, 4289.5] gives 0.15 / 18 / 13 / 16.4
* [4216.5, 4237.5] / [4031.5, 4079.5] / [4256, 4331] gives 0.09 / 17.5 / 13.3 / 14.5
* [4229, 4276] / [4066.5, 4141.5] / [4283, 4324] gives 0.07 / 16.5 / 13.4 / 14.2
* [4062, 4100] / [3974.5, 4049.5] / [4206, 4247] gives -0.24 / 15.6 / 13.5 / 14.9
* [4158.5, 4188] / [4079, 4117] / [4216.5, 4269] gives 0.08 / 17.3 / 13.3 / 15.3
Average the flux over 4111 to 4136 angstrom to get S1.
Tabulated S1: 13.9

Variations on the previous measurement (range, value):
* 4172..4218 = 13.5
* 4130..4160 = 14.9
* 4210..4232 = 13.4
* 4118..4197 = 14.2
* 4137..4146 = 14.8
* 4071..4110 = 18.3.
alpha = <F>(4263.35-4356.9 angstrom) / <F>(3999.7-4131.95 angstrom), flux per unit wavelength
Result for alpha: 0.82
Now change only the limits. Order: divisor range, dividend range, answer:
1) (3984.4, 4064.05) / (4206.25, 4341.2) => 0.84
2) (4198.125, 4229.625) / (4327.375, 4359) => 1.04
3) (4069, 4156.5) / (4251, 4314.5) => 0.82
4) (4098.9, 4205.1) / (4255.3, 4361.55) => 0.94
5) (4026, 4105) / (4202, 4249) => 0.76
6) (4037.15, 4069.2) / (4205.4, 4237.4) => 0.76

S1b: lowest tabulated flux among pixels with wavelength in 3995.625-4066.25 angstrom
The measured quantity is 14.24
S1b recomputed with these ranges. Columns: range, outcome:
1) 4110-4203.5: 7.591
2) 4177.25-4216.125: 11.1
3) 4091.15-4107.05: 16.99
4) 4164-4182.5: 13.18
